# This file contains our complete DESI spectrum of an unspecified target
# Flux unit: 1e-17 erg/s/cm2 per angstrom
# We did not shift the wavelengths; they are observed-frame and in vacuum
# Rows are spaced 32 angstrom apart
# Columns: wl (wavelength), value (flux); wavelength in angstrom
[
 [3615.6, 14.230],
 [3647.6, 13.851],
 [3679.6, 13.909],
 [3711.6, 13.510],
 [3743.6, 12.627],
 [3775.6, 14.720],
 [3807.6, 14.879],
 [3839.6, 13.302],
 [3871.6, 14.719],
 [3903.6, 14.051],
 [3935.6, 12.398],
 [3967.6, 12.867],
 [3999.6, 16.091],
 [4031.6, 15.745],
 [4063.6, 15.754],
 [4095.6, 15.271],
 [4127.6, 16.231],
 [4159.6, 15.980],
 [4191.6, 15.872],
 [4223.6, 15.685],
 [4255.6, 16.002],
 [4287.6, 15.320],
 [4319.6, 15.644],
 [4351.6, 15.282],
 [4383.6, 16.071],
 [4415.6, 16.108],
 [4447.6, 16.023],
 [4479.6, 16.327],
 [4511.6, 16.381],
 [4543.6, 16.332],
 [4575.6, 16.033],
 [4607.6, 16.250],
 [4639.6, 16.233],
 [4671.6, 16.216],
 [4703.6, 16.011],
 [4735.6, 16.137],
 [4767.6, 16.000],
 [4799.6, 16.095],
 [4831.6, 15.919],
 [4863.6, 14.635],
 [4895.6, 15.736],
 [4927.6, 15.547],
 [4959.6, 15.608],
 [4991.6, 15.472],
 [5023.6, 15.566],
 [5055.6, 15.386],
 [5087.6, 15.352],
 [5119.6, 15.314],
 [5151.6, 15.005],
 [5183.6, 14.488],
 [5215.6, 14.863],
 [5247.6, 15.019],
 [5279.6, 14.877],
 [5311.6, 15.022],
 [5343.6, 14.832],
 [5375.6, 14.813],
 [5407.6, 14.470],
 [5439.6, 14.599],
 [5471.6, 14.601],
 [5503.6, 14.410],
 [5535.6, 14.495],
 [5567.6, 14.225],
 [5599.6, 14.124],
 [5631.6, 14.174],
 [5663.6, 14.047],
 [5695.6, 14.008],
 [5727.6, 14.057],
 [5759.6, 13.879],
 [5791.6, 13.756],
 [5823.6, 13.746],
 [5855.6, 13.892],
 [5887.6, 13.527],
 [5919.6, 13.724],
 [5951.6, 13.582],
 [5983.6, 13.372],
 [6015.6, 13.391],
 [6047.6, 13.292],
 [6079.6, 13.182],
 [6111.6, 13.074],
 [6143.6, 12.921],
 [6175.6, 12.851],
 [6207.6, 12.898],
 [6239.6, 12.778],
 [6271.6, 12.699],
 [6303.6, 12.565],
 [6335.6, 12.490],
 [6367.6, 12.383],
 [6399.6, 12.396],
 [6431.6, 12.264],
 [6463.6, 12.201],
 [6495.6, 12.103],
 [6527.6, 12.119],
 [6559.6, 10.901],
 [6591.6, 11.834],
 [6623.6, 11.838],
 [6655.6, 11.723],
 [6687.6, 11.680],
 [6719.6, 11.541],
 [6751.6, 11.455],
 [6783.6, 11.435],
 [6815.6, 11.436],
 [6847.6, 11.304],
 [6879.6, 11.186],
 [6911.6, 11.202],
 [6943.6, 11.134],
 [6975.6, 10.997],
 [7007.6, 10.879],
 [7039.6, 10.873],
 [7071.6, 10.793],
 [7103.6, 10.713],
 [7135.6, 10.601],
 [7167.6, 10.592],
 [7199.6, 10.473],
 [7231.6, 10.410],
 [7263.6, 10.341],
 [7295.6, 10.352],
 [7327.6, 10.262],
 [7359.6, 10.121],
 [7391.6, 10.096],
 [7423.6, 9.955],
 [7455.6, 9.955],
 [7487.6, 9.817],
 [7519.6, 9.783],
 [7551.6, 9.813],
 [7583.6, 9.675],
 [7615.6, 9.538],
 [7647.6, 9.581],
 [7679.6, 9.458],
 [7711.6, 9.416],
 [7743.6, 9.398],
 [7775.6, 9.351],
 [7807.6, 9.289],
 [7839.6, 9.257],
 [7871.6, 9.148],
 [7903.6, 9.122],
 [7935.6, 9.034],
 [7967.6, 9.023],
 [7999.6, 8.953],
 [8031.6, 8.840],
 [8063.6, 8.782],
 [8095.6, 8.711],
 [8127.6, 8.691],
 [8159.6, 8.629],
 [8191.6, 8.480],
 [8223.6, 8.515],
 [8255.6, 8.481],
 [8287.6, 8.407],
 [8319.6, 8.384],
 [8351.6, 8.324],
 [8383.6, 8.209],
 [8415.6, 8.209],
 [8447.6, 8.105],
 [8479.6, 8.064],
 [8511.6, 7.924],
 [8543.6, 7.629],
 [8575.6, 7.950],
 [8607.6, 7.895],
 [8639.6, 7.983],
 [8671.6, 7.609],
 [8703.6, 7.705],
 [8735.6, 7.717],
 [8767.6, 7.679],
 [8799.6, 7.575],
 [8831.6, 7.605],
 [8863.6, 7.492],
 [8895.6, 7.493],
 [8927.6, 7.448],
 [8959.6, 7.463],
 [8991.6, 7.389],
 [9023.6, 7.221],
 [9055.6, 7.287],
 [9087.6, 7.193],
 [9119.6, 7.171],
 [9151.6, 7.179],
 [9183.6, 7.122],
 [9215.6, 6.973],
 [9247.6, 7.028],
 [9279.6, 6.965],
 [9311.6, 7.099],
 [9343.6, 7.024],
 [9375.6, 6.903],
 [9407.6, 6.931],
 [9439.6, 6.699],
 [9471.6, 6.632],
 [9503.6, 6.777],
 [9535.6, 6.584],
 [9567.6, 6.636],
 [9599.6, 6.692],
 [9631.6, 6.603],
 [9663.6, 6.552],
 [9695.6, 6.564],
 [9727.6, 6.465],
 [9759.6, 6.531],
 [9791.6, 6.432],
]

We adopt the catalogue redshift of 0.00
